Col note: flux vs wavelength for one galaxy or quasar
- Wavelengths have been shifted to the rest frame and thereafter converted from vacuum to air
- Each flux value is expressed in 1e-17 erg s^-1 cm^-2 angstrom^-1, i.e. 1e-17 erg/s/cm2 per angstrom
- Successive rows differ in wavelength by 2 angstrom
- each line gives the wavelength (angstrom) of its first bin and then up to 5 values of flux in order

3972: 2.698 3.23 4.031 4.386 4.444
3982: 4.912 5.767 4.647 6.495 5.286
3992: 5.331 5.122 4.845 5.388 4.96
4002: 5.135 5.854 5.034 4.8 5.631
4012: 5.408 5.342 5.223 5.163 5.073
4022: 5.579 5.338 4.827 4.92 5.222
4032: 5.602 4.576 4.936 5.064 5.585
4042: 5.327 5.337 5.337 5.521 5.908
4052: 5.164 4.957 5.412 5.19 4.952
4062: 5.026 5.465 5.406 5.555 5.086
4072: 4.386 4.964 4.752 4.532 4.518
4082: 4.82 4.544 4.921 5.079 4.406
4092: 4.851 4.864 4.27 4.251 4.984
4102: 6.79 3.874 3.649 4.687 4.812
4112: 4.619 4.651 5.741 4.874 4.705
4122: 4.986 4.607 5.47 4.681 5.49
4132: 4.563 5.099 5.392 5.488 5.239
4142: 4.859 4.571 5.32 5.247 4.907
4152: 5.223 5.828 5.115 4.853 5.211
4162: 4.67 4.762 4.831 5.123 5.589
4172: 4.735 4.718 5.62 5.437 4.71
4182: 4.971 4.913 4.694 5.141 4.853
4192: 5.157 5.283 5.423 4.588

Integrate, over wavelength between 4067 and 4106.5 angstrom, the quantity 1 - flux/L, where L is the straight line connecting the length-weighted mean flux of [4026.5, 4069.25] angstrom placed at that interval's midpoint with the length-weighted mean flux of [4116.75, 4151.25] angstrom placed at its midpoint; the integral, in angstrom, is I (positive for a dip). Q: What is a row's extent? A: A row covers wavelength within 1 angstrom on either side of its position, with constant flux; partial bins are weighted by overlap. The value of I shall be 3.0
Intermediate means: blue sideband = 5.25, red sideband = 5.04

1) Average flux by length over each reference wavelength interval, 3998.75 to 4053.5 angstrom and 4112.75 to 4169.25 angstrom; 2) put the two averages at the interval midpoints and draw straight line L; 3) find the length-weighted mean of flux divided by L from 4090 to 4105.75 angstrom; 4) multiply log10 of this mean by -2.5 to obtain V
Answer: 0.082 mag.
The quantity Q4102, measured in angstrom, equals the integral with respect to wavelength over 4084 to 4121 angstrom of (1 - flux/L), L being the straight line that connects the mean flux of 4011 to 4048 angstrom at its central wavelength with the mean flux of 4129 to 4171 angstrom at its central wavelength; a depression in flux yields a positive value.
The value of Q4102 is 2.8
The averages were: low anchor 5.22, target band 4.77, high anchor 5.11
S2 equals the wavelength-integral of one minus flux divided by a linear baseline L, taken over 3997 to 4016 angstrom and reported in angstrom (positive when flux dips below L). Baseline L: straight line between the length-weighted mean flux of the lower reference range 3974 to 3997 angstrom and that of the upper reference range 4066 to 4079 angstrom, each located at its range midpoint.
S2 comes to -1.3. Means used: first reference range 4.95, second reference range 4.92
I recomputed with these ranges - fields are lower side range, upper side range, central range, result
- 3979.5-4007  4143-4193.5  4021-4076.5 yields -0.1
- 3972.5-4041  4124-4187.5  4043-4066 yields -1.0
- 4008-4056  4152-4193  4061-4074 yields 0.2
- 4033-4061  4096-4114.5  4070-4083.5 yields 0.7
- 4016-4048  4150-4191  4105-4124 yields 1.4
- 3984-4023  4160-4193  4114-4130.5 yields 0.2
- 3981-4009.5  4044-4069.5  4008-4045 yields 0.5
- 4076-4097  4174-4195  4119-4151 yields -1.1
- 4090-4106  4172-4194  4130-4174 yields -1.4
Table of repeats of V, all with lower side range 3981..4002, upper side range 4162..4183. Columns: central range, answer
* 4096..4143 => 0.04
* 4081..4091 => 0.09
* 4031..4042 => 0.01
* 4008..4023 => -0.01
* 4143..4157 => -0.02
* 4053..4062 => 0.01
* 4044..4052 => -0.06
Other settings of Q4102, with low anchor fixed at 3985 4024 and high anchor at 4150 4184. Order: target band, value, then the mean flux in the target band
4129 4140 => -0.2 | 5.21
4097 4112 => 1.3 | 4.71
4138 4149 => 0.0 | 5.09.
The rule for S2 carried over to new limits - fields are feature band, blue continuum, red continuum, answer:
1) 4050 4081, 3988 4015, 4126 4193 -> 0.87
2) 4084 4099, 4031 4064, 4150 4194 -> 1.53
